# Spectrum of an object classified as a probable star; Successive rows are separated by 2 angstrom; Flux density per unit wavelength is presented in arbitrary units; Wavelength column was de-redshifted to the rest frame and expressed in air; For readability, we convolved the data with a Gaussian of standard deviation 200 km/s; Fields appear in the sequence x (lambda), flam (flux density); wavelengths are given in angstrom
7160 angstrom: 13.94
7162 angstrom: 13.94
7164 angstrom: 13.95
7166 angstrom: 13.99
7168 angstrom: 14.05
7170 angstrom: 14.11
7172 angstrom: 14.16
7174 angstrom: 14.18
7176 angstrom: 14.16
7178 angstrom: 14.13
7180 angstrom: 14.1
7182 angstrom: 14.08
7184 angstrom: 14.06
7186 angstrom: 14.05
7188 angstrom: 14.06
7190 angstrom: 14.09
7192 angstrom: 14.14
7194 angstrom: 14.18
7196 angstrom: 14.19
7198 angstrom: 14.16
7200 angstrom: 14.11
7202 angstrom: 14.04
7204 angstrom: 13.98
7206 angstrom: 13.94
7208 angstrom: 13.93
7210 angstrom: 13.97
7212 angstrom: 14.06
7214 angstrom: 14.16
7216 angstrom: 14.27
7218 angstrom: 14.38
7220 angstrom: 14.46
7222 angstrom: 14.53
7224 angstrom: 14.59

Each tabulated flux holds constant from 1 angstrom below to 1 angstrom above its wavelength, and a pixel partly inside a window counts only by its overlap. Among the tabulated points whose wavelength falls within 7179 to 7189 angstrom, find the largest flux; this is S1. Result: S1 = 14.1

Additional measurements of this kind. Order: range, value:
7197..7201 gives 14.16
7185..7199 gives 14.19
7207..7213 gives 14.06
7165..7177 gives 14.18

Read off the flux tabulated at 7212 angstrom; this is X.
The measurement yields 14.06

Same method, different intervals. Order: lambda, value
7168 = 14.05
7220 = 14.46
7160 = 13.94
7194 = 14.18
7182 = 14.08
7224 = 14.59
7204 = 13.98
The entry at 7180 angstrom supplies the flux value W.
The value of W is 14.1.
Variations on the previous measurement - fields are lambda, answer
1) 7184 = 14.06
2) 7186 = 14.05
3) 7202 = 14.04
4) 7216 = 14.27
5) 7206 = 13.94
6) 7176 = 14.16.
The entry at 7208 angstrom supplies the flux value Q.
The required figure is 13.93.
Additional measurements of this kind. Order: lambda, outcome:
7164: 13.95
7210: 13.97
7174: 14.18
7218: 14.38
